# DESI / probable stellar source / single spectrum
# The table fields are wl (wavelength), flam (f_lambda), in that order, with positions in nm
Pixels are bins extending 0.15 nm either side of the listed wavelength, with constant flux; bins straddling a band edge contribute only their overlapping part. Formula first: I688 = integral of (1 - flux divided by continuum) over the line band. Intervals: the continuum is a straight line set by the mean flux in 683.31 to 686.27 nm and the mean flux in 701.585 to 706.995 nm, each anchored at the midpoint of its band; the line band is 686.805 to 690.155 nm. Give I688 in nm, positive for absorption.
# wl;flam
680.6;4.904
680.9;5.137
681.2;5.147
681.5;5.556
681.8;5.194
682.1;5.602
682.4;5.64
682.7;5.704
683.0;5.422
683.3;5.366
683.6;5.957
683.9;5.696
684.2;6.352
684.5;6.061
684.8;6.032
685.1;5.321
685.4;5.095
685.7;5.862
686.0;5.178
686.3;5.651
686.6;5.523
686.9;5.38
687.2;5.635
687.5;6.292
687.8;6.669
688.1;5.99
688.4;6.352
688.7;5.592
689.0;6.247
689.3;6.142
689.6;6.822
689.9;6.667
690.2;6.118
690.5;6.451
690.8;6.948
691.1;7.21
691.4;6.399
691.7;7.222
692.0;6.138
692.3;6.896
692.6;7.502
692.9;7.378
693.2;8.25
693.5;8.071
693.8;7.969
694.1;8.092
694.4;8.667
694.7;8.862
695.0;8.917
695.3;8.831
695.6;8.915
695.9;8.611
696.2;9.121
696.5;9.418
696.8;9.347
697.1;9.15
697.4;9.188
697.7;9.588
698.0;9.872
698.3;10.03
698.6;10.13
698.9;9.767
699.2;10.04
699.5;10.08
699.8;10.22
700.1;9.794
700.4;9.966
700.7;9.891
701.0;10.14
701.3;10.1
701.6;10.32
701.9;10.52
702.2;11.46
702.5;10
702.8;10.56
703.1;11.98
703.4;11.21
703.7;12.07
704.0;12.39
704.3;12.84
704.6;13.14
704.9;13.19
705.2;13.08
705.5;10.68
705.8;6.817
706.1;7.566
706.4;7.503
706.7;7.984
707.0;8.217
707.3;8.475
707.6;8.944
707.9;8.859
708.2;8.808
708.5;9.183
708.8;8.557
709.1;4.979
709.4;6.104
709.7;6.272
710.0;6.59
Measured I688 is 0.240 nm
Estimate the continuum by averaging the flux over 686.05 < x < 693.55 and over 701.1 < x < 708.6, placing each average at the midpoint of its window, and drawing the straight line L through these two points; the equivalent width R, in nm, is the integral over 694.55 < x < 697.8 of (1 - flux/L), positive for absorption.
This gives -0.40 nm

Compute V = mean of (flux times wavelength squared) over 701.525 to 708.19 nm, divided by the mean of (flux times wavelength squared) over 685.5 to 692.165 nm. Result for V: 1.74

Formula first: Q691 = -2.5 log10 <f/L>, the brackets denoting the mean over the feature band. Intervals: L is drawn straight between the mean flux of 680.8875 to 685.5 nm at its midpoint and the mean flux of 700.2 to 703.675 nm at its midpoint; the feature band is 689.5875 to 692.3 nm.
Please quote 0.15 mag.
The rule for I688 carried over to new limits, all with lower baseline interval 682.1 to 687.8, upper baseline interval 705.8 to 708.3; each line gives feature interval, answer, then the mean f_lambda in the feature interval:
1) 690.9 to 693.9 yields -0.34 nm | 7.29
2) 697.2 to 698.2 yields -0.34 nm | 9.55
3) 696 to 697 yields -0.32 nm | 9.25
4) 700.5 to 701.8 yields -0.45 nm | 10.1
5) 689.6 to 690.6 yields -0.03 nm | 6.47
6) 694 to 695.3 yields -0.36 nm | 8.68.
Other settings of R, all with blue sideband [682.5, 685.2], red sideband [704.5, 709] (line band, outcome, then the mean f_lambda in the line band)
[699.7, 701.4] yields -0.34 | 10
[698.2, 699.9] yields -0.40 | 10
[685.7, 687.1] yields 0.15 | 5.49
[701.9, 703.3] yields -0.37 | 11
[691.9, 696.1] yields -0.43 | 8.11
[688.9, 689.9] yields 0.03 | 6.45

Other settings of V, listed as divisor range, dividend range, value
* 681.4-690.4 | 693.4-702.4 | 1.69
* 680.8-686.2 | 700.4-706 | 2.10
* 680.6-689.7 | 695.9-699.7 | 1.74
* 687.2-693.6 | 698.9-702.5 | 1.57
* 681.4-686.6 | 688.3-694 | 1.25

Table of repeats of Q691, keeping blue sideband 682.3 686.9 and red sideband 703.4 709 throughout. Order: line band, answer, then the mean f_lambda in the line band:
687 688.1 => 0.017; 6.13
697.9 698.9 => -0.192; 9.98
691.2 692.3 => 0.063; 6.66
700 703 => -0.151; 10.3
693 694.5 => -0.100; 8.17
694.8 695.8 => -0.147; 8.87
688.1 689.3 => 0.068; 6.06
